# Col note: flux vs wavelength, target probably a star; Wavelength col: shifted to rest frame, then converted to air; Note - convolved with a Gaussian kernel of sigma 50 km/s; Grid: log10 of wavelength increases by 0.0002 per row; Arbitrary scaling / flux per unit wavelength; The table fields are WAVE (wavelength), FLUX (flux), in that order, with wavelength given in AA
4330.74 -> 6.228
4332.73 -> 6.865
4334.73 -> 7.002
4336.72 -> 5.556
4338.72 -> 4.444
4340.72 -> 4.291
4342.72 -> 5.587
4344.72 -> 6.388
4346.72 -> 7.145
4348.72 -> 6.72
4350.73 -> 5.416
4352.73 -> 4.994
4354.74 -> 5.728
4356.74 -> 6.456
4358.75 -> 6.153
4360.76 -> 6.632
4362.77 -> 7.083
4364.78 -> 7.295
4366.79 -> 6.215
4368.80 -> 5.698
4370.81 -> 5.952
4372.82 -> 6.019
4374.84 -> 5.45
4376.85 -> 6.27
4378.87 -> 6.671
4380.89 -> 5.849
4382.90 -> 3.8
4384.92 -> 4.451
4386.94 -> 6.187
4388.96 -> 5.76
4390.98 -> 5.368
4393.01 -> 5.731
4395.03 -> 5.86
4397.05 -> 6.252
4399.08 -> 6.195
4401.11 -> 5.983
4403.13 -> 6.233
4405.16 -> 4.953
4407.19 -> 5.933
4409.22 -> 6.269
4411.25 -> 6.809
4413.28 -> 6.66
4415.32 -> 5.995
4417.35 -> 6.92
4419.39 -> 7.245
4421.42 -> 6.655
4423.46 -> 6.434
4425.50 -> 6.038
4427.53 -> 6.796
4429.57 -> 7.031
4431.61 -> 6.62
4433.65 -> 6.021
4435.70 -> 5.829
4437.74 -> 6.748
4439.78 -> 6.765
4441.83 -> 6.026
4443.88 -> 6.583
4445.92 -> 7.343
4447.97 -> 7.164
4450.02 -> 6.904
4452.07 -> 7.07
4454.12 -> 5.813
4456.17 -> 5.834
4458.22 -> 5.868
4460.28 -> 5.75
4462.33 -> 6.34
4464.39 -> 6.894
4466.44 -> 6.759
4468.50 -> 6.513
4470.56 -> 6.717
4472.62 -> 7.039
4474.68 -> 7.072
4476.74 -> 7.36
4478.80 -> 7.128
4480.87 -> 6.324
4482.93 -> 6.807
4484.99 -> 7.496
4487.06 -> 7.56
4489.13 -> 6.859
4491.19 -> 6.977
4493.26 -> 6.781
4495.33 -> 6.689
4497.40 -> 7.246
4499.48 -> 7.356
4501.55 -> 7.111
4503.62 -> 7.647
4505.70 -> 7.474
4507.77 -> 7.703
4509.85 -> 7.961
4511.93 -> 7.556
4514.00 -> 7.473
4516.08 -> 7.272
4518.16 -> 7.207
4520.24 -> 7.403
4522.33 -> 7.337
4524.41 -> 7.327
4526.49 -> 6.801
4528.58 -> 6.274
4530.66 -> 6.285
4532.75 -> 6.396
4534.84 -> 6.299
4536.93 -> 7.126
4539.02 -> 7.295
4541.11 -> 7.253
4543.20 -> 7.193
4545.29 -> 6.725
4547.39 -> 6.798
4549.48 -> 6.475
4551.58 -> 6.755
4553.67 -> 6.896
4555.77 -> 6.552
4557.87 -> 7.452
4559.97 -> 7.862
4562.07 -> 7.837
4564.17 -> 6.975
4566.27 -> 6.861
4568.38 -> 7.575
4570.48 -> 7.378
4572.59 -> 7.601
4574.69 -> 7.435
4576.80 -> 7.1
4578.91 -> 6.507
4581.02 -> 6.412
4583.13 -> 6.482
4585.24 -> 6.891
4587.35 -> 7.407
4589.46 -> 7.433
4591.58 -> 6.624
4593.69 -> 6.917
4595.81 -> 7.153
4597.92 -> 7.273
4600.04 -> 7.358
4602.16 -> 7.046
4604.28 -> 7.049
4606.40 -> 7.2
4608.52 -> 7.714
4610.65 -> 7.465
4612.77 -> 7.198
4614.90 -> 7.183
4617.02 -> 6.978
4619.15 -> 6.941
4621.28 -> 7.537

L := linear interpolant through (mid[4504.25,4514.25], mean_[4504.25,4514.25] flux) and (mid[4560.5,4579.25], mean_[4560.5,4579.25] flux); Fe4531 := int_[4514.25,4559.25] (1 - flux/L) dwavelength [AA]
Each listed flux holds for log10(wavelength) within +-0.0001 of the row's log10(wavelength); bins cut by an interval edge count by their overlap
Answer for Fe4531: 3.37 AA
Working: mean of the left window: 7.65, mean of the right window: 7.3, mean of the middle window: 6.93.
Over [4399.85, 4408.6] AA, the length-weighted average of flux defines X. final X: 5.81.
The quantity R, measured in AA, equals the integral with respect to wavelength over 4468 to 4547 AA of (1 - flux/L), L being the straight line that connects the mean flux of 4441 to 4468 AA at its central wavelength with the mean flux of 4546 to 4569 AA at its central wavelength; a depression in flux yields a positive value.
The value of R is -3.4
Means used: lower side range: 6.49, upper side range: 7.08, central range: 7.08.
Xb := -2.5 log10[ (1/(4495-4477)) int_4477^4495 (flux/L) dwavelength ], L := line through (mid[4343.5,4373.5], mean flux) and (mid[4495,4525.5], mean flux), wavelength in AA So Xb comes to 0.03 mag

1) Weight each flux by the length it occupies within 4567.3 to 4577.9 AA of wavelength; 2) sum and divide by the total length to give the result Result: 7.41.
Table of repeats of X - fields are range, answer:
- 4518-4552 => 6.87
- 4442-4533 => 6.94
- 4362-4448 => 6.2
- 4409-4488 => 6.65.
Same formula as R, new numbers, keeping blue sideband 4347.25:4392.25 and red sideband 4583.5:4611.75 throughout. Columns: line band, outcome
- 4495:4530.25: -3.0 AA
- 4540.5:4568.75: -0.5 AA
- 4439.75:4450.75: -0.8 AA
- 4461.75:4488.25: -1.7 AA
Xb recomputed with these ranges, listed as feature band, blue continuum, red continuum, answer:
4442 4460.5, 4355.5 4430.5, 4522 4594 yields -0.01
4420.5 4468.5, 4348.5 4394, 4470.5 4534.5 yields 0.01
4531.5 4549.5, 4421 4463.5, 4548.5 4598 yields 0.01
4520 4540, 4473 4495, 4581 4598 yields 0.03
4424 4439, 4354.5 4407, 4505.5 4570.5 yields -0.02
